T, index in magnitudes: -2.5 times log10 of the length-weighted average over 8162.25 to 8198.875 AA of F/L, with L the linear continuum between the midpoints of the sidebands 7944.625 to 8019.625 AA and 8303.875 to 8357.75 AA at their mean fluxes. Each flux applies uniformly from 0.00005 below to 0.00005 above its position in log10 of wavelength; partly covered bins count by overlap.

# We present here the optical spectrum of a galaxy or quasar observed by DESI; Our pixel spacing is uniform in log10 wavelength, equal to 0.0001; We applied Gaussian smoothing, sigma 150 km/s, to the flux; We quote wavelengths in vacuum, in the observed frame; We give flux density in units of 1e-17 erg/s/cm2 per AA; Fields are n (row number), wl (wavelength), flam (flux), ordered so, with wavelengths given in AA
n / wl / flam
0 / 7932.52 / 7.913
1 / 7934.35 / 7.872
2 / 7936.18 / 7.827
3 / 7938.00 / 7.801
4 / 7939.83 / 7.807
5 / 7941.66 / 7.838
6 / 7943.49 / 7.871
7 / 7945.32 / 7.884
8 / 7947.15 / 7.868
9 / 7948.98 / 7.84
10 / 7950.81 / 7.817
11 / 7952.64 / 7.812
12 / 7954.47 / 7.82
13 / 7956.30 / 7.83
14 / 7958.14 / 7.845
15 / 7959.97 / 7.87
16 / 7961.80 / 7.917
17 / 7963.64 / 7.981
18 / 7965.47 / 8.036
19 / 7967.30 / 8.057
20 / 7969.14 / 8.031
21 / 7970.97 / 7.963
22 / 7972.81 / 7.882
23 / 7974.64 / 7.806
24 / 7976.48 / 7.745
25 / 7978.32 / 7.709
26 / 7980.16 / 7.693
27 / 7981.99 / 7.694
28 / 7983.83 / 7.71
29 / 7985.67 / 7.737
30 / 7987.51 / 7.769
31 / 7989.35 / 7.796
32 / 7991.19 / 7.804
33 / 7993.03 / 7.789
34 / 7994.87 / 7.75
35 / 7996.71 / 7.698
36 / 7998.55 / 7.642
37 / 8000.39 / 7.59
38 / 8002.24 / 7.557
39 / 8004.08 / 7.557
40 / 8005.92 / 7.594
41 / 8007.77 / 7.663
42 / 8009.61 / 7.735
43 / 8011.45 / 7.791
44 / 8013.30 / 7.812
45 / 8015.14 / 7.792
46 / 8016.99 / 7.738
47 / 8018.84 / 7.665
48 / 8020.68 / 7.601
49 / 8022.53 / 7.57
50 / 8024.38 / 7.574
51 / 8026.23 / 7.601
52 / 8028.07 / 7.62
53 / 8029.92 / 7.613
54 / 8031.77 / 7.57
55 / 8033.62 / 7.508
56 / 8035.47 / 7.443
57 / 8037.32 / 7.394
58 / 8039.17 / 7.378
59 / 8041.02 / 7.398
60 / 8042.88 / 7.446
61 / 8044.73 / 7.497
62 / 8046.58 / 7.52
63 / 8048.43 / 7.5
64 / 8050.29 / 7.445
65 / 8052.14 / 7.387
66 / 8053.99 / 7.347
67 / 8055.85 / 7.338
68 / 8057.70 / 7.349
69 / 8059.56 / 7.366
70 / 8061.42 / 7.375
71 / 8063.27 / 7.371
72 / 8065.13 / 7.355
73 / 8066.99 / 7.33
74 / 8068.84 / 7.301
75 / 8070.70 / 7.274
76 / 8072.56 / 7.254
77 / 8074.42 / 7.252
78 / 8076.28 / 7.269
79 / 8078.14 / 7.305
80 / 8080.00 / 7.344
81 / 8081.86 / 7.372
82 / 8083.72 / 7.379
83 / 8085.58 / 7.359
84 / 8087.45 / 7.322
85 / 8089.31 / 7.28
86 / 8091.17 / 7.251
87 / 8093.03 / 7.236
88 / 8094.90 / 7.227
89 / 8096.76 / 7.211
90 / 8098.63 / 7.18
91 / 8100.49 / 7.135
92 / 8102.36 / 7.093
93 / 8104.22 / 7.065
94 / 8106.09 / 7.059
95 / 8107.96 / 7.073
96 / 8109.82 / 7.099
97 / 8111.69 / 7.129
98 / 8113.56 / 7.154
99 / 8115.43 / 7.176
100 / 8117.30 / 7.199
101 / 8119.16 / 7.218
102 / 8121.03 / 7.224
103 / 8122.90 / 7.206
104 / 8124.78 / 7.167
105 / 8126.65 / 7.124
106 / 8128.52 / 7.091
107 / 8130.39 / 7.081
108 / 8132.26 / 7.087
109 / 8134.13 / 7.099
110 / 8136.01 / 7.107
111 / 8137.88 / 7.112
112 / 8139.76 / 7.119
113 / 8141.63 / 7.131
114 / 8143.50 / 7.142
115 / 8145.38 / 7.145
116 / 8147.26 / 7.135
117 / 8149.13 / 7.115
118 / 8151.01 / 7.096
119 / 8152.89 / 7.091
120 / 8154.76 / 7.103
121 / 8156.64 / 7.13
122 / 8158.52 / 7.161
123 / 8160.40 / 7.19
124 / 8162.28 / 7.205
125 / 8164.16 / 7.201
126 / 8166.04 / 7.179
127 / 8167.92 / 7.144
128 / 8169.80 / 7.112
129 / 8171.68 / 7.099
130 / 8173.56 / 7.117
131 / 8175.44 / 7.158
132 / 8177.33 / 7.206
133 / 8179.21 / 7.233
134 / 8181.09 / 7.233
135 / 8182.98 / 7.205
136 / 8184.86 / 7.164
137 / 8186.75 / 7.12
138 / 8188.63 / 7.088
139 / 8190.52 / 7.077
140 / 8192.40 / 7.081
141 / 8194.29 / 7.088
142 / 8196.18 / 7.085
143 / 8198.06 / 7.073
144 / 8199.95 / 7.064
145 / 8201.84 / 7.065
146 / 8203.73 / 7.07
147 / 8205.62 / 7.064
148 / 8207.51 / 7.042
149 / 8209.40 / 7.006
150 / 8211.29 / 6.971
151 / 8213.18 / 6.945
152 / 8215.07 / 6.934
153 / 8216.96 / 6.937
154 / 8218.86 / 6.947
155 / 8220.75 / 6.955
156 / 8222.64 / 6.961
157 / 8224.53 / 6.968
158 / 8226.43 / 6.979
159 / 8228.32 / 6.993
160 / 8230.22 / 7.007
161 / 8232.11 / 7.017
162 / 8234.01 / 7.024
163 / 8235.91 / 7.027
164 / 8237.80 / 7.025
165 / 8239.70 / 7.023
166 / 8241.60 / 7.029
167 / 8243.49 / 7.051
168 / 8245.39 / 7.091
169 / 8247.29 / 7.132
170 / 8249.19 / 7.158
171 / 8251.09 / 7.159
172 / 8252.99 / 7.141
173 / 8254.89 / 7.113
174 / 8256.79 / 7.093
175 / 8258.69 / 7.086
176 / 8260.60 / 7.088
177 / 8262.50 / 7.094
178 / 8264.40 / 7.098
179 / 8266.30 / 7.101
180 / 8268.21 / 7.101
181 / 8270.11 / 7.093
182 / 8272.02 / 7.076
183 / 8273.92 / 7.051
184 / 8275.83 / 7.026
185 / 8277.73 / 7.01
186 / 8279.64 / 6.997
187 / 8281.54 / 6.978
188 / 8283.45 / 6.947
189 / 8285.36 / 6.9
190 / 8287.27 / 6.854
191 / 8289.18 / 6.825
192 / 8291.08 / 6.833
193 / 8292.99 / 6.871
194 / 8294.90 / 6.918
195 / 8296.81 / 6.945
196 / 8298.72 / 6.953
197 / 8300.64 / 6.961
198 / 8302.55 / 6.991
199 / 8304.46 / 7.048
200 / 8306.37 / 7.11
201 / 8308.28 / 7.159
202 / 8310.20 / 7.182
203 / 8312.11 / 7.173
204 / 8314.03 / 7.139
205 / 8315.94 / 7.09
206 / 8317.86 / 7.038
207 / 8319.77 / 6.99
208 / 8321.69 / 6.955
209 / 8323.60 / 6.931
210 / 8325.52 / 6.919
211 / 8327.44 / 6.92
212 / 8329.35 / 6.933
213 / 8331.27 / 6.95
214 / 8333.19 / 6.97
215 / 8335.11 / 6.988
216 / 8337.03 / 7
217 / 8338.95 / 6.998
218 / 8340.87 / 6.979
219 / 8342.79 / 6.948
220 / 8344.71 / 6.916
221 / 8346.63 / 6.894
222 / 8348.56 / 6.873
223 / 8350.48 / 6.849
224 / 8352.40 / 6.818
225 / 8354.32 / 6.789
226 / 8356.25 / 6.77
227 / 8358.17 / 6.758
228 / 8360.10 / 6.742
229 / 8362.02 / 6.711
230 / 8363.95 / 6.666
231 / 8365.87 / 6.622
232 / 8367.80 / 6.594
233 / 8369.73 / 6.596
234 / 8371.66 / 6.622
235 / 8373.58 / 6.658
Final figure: 0.027 mag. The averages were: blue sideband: 7.79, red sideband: 6.97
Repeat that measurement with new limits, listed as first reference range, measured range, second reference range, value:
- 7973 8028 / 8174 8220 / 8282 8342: 0.026 mag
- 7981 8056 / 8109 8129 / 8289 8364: 0.034 mag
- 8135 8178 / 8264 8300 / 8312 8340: 0.009 mag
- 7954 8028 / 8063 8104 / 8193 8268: 0.031 mag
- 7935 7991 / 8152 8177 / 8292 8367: 0.029 mag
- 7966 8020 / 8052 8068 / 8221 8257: 0.030 mag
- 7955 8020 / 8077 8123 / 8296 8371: 0.042 mag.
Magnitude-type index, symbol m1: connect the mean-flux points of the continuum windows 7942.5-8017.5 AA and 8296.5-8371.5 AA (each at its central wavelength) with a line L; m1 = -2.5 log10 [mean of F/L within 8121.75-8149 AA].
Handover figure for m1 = 0.04 mag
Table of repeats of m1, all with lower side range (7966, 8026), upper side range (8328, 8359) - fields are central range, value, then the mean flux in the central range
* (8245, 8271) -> 0.00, 7.11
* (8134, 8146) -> 0.04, 7.12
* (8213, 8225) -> 0.04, 6.95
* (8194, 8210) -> 0.03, 7.06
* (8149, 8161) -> 0.03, 7.12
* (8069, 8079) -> 0.04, 7.27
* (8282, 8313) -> 0.01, 6.98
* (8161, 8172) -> 0.02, 7.16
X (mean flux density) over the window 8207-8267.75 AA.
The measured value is 7.04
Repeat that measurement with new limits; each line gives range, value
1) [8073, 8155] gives 7.18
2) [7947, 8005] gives 7.8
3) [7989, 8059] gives 7.58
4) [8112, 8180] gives 7.15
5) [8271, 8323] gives 7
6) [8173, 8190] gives 7.17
